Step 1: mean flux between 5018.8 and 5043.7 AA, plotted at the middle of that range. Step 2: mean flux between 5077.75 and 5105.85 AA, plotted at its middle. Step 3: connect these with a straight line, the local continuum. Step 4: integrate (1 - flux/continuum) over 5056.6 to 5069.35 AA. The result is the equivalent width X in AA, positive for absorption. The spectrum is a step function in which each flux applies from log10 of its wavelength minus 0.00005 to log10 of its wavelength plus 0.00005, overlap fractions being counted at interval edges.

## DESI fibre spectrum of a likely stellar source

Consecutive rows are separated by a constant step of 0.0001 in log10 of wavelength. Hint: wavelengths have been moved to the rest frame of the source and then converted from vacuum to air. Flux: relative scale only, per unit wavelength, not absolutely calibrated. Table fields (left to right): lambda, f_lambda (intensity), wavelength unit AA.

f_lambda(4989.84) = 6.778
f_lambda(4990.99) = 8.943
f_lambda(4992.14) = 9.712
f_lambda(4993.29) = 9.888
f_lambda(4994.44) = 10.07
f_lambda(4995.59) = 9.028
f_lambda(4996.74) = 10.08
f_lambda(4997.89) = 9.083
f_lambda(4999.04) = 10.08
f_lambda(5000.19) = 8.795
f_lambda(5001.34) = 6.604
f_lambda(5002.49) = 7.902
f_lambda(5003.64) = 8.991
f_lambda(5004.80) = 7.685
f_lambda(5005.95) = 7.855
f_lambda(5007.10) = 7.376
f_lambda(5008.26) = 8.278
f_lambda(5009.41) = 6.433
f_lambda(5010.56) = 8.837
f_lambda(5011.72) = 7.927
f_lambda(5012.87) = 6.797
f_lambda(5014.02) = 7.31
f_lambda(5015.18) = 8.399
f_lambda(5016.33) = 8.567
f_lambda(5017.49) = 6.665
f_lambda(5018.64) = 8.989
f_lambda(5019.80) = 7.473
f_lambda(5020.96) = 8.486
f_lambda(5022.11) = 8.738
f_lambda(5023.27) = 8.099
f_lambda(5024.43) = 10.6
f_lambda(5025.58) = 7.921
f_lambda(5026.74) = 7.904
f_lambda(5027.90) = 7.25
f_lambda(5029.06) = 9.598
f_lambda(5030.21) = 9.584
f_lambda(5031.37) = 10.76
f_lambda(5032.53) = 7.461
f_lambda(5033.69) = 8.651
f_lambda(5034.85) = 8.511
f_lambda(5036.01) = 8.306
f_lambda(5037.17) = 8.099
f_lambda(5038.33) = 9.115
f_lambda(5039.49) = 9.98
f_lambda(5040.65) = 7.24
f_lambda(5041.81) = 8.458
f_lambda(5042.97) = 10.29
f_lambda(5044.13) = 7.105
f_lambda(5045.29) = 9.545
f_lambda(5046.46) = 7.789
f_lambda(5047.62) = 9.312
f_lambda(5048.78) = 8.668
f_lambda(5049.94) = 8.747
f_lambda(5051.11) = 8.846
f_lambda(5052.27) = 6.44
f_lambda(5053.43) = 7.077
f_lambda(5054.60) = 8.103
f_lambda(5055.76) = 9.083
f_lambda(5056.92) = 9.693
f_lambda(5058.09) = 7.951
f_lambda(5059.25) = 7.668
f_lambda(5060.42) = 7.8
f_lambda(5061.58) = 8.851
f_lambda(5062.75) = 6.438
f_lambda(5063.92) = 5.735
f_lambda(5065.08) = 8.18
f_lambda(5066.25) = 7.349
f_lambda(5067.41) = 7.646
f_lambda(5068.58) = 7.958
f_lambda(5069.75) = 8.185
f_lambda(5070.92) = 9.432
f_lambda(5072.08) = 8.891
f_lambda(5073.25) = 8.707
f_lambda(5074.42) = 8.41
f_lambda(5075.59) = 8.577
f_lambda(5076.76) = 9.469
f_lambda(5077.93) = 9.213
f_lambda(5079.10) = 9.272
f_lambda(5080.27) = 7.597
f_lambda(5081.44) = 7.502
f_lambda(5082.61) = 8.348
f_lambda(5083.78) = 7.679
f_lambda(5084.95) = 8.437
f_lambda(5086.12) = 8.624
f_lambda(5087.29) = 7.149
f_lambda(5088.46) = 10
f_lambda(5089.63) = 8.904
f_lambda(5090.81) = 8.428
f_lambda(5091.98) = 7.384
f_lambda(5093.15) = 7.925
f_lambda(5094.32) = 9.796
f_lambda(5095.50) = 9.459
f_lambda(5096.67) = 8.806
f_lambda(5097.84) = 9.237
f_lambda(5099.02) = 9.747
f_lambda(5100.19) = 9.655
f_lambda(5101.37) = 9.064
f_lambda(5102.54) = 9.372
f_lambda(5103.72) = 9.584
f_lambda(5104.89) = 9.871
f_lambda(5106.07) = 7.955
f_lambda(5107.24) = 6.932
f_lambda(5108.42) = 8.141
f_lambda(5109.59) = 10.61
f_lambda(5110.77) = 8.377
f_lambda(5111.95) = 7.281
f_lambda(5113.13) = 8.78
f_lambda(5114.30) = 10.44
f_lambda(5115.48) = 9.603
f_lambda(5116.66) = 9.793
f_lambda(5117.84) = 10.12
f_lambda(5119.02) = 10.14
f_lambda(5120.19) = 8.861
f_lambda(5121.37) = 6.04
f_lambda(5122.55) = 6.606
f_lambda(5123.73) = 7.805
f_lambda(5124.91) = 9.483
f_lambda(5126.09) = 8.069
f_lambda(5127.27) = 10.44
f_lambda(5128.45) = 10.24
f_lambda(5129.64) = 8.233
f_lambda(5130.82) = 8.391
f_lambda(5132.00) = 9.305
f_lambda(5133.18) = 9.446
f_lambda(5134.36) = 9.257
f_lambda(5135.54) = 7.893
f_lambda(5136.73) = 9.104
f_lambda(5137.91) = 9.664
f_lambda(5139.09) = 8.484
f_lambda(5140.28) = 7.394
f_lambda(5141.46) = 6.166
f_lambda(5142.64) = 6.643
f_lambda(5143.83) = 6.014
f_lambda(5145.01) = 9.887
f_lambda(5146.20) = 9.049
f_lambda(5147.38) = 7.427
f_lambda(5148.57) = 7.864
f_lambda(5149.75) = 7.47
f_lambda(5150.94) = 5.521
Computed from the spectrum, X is 1.5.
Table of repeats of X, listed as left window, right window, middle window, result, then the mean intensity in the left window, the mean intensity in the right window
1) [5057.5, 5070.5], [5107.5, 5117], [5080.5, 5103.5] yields -0.7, 7.63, 9.03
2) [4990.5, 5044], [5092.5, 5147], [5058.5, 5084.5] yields 1.6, 8.53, 8.76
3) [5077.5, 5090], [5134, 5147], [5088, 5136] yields -3.8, 8.42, 8.11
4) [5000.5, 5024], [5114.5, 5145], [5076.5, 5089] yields -0.2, 7.9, 8.58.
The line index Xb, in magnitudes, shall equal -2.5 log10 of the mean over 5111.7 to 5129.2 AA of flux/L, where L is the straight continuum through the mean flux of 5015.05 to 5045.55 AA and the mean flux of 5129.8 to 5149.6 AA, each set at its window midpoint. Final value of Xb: -0.08 mag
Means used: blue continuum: 8.58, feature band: 8.94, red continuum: 8.23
